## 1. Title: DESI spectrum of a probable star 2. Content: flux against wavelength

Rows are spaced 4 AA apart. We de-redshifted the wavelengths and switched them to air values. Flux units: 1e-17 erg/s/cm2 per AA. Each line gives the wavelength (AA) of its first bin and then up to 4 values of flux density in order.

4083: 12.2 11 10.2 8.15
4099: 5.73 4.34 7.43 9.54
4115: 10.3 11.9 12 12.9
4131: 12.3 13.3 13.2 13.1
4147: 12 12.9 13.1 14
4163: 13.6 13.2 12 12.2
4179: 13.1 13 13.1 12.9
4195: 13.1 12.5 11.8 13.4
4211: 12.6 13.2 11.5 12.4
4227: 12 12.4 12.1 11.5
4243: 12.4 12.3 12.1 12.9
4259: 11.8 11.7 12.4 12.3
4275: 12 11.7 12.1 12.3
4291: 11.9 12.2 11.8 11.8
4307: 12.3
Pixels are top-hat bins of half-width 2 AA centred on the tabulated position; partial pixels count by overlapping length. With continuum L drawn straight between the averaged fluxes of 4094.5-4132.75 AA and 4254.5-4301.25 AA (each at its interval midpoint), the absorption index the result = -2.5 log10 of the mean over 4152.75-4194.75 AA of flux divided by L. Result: -0.241 mag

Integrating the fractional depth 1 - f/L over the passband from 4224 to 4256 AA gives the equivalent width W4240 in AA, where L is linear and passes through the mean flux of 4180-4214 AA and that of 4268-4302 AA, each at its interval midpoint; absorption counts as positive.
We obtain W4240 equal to 0.6 AA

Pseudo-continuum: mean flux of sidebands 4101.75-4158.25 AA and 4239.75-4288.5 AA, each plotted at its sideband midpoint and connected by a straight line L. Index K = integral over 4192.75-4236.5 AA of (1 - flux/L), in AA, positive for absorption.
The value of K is -2.1 AA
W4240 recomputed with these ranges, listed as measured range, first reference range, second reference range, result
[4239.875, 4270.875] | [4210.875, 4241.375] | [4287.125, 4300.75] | -0.2 AA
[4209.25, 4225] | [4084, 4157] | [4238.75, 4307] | -1.1 AA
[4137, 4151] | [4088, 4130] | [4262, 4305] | -4.1 AA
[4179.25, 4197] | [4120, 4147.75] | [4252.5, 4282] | -0.8 AA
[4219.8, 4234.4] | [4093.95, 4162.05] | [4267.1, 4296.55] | -0.6 AA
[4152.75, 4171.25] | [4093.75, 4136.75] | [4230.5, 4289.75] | -4.8 AA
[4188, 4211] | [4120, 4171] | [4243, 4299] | -0.3 AA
